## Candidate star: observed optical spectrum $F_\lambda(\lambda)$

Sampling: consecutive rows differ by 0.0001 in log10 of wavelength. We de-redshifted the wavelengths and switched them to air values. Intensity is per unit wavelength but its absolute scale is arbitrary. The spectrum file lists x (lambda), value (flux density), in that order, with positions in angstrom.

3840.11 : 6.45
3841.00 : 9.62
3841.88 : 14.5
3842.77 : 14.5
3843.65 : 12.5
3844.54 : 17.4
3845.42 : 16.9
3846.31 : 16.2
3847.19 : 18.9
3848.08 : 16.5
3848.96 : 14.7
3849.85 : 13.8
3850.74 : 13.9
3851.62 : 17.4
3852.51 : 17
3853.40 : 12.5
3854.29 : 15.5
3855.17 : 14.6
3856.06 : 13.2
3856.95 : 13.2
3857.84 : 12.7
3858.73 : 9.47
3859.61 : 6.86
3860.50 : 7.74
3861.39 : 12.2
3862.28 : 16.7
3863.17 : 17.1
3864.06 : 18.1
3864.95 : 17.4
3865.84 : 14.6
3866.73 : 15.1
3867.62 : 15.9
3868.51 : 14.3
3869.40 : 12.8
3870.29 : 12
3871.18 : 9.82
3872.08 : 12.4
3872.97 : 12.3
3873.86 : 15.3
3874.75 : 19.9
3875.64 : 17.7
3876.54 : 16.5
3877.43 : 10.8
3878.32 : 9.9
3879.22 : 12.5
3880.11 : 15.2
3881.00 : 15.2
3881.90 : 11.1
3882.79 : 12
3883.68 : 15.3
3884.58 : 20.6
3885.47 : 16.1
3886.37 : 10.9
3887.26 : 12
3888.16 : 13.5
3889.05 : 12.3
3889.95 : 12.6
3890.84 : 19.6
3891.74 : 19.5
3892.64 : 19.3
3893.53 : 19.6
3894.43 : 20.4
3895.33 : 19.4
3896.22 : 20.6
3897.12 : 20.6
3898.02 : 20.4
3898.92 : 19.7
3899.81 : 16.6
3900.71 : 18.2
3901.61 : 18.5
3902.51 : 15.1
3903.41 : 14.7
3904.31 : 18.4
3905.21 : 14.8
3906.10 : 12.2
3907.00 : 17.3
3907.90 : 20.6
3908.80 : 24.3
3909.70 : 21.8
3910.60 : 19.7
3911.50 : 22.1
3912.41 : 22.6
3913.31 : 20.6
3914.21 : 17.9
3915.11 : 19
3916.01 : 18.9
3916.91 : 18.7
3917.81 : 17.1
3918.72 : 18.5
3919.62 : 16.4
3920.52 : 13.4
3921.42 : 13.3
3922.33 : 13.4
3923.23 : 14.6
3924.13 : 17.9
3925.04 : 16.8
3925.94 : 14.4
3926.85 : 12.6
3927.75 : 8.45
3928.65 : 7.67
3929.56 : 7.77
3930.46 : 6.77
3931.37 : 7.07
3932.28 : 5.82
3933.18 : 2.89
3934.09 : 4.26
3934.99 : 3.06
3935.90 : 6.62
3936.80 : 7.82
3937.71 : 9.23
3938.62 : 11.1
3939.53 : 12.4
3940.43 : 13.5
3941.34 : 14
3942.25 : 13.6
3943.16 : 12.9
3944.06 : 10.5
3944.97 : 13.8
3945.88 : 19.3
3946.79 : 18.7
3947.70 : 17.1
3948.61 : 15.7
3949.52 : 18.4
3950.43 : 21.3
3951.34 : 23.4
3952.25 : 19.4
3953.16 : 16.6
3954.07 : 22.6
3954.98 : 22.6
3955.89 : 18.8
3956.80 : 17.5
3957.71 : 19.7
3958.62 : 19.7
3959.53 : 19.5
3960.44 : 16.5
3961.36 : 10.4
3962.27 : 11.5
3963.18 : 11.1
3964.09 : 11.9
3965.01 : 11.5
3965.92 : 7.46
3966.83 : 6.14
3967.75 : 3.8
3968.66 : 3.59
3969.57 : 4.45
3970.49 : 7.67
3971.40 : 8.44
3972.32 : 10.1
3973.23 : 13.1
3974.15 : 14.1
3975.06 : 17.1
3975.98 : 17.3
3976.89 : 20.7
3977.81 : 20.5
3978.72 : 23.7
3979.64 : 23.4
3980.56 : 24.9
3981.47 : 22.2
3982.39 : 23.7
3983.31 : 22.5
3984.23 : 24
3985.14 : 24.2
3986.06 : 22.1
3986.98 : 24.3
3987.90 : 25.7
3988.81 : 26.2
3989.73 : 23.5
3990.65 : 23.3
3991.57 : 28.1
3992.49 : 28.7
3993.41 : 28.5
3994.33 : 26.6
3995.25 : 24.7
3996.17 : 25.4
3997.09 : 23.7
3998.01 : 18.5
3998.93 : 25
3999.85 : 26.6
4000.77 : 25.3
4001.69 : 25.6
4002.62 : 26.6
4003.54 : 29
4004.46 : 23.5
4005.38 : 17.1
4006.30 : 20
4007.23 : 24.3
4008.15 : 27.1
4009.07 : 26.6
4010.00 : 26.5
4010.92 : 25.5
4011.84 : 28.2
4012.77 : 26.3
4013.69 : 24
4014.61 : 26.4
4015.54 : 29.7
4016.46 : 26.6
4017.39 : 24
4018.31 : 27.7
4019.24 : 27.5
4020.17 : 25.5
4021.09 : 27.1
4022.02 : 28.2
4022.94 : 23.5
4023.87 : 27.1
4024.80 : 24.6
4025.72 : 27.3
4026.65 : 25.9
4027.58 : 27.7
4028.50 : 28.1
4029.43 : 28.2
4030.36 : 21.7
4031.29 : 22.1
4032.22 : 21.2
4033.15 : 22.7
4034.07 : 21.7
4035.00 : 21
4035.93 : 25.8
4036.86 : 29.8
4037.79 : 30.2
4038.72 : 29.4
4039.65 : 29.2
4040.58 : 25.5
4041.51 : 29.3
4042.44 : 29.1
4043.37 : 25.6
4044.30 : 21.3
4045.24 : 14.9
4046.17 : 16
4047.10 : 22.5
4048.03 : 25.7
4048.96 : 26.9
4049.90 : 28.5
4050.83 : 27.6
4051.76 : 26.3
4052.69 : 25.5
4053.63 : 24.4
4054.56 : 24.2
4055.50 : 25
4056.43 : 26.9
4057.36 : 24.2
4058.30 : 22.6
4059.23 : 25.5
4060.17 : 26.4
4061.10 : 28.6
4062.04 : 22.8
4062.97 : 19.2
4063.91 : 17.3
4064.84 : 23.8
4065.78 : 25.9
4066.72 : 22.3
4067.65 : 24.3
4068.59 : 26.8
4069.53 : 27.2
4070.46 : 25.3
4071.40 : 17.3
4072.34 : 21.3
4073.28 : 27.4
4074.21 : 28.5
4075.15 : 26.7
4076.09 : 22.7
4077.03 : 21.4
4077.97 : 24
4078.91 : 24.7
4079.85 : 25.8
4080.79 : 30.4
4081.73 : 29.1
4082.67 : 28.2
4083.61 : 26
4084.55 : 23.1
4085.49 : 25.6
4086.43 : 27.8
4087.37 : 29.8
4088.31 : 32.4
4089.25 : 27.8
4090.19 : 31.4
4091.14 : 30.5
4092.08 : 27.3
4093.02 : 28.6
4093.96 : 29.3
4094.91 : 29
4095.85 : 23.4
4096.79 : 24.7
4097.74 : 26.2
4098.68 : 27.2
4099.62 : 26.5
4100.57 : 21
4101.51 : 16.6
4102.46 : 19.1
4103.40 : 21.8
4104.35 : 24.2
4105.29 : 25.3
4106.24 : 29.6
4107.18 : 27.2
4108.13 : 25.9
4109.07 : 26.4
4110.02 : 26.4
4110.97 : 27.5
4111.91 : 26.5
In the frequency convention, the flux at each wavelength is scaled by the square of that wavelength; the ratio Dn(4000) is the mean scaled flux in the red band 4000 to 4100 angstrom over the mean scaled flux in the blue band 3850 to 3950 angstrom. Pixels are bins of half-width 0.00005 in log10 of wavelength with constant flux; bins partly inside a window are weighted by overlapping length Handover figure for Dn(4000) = 1.9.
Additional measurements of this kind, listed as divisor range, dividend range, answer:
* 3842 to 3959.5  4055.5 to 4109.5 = 1.83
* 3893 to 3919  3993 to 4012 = 1.38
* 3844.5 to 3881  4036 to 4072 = 1.91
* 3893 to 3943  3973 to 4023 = 1.70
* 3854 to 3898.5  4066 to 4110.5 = 1.93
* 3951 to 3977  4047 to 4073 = 1.85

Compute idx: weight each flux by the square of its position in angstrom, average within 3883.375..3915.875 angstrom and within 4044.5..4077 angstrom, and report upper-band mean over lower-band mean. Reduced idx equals 1.5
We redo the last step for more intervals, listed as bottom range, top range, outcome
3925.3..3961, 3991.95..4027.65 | 1.94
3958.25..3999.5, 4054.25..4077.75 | 1.36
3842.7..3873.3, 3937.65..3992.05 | 1.26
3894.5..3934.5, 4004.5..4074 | 1.69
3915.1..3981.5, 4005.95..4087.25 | 1.90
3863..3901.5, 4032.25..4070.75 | 1.72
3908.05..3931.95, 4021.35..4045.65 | 1.70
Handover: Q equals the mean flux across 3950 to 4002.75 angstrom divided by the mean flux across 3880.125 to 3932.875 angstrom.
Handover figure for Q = 1.2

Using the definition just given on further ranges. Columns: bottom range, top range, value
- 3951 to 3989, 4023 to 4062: 1.49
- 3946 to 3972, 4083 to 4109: 1.81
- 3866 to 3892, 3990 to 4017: 1.79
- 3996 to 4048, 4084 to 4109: 1.04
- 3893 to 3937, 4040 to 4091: 1.64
